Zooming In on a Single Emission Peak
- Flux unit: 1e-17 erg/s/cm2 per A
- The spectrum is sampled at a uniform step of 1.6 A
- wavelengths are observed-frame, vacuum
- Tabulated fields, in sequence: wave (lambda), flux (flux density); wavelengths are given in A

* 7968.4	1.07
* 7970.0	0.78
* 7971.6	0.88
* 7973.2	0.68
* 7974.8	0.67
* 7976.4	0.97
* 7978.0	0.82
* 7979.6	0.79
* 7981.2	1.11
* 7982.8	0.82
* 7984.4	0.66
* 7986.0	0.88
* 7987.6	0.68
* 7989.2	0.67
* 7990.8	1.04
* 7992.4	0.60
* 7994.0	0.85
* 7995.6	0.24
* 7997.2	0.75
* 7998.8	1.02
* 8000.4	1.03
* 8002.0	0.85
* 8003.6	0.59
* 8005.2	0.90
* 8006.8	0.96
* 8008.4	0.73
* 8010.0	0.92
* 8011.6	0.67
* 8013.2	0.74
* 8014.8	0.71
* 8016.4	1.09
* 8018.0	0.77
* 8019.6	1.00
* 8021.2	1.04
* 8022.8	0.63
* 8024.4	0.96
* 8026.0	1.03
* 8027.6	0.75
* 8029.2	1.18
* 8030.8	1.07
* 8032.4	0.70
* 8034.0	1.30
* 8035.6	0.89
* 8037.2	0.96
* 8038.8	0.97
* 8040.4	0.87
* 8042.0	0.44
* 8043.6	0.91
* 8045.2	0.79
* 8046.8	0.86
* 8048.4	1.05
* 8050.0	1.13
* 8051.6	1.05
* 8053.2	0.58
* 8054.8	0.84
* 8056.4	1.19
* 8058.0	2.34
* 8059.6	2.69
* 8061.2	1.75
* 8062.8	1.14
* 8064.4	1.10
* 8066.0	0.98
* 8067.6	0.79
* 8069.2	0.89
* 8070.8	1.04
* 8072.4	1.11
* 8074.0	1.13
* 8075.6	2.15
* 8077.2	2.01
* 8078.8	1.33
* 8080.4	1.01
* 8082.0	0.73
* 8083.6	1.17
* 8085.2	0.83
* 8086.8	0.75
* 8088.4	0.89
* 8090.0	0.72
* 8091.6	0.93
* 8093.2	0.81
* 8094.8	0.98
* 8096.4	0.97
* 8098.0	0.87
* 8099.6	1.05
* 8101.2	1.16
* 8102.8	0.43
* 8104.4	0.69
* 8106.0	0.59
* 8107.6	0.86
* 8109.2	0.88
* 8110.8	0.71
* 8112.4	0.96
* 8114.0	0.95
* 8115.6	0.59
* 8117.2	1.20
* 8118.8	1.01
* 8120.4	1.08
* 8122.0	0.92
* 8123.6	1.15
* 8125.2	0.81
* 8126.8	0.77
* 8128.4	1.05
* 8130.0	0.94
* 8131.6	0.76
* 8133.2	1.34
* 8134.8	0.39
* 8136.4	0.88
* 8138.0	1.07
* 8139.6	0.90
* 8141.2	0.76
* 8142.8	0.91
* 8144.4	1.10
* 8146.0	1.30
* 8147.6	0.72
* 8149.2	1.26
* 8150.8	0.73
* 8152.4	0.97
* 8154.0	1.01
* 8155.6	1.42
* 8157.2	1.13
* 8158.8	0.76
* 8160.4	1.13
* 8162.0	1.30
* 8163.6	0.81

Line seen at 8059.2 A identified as [S II] 6716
